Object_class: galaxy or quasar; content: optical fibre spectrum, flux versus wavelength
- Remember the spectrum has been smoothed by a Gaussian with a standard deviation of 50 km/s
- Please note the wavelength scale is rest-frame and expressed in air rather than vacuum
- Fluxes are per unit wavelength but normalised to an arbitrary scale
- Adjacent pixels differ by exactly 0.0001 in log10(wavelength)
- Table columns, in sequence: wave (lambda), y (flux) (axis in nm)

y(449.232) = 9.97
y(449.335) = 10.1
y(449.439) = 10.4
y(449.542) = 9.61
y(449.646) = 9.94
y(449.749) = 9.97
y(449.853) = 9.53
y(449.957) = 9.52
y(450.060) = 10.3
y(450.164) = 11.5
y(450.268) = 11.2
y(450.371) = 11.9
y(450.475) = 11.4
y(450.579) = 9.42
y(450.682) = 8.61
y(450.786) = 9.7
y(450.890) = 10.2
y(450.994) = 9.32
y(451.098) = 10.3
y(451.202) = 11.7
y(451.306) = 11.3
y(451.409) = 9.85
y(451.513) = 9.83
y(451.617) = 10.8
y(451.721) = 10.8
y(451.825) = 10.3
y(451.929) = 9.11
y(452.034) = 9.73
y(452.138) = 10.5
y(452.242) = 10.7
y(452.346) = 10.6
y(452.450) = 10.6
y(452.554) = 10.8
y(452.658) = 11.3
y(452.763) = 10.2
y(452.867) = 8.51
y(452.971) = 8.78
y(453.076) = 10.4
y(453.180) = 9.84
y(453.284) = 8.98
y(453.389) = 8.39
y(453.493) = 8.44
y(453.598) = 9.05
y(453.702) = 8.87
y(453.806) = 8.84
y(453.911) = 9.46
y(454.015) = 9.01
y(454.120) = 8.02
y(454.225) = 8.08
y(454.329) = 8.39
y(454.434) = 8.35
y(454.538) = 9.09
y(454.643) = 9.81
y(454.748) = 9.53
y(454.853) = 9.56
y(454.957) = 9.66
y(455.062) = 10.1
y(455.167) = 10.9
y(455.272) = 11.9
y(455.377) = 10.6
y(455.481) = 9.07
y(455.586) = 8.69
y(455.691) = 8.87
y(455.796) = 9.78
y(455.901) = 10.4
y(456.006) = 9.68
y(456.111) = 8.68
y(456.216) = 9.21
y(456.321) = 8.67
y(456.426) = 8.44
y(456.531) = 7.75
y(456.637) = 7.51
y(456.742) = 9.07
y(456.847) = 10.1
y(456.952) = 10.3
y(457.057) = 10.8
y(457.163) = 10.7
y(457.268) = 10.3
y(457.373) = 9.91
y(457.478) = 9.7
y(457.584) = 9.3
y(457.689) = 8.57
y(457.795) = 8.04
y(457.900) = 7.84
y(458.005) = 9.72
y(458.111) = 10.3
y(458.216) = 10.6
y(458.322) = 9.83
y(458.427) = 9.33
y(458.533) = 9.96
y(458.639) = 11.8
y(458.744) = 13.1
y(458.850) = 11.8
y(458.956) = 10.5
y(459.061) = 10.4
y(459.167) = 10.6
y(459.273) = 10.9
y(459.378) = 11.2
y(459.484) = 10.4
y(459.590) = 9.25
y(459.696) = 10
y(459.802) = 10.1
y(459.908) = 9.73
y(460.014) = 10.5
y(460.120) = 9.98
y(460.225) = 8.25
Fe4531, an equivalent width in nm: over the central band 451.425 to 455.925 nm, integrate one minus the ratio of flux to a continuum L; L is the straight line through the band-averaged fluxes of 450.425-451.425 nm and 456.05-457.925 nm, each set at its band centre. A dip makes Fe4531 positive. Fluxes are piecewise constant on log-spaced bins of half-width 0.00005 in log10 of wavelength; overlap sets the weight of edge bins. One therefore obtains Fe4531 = 0.04 nm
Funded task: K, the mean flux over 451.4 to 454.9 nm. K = 9.54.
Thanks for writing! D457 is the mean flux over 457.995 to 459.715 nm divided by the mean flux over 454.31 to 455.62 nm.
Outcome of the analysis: 1.09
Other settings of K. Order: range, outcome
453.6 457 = 9.26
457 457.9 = 9.56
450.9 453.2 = 10.2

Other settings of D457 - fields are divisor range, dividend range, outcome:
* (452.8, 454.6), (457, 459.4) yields 1.15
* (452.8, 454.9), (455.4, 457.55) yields 1.05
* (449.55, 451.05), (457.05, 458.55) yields 0.95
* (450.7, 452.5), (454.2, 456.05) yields 0.93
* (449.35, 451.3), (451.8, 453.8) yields 0.95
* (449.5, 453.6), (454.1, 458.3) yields 0.93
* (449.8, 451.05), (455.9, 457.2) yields 0.91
